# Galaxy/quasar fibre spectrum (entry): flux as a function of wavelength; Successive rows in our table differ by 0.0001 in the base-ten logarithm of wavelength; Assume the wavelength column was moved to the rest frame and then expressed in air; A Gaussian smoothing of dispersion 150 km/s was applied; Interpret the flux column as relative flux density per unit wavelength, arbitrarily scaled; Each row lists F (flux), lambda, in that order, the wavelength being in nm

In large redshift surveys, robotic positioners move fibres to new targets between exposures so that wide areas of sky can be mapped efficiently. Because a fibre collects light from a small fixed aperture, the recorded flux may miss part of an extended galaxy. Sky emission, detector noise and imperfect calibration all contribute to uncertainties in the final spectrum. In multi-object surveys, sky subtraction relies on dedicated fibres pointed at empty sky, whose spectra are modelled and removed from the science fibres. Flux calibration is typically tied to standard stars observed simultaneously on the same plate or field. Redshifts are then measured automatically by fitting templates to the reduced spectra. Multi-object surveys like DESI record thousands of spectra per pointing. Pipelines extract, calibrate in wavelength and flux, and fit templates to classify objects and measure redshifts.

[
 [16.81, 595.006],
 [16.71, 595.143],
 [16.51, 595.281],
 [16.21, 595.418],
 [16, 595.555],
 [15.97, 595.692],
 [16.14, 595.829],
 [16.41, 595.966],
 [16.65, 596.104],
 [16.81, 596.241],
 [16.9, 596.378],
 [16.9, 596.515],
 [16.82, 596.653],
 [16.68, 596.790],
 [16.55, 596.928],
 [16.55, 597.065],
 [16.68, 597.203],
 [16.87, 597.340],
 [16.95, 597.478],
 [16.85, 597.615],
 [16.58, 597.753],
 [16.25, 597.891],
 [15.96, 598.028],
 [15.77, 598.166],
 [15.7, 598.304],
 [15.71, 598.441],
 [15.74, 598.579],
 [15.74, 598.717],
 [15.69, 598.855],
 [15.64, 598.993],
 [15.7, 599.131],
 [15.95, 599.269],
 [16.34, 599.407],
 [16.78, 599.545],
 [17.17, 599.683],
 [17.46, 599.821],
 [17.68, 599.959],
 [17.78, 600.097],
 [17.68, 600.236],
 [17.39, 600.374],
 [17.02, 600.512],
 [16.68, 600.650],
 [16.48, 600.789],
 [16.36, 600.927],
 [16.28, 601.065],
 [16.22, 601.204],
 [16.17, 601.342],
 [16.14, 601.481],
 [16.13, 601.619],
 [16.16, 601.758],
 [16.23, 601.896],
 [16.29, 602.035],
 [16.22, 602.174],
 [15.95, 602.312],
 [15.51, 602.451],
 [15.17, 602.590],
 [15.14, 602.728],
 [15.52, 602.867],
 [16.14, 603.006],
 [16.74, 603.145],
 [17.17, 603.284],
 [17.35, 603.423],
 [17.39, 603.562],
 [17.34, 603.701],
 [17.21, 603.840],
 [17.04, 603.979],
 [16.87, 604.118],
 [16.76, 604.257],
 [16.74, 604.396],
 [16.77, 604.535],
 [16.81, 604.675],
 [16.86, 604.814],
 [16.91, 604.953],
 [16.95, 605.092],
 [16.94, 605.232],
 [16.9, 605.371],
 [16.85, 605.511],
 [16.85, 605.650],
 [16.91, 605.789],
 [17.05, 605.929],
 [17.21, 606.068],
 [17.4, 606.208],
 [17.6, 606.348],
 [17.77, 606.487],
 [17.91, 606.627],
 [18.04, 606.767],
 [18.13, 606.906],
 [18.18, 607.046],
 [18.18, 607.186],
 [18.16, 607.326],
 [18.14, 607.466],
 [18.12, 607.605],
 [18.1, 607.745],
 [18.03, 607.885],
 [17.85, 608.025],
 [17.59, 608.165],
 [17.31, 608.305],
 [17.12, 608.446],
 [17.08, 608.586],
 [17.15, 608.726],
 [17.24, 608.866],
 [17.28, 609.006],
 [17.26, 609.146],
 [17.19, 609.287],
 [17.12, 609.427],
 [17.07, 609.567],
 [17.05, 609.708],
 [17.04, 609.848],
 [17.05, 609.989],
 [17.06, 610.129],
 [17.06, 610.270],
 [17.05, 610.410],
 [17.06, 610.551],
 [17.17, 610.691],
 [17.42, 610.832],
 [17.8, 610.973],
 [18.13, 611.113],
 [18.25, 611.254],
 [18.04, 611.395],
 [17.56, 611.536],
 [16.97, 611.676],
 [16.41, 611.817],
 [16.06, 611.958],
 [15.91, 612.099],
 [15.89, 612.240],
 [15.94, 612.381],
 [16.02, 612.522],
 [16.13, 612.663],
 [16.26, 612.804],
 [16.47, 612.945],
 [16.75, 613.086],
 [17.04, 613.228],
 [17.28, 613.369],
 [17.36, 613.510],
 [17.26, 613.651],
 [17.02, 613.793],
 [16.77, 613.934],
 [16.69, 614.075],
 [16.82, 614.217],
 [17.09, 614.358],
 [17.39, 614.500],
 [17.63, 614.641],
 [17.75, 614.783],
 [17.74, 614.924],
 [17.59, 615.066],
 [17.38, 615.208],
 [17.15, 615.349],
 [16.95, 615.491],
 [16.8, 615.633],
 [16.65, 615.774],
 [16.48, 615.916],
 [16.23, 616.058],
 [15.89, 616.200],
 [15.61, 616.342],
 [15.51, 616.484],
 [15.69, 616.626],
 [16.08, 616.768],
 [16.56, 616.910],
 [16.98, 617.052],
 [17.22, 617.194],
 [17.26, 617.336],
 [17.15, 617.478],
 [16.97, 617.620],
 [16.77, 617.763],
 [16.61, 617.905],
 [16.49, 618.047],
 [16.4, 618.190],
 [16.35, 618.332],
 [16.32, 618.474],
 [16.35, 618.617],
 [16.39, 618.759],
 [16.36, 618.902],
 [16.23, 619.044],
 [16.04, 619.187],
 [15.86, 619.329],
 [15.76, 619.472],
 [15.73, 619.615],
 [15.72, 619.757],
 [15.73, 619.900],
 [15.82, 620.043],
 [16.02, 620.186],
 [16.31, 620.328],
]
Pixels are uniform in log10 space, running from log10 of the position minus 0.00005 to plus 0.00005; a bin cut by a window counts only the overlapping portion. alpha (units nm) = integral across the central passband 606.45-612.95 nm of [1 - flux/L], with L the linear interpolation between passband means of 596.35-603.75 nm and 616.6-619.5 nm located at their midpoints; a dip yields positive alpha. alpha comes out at -0.32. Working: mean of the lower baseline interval 16.4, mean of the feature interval 17.3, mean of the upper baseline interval 16.5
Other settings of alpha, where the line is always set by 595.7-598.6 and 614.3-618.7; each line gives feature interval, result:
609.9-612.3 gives -0.066 nm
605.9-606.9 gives -0.062 nm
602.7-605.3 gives -0.038 nm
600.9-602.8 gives 0.062 nm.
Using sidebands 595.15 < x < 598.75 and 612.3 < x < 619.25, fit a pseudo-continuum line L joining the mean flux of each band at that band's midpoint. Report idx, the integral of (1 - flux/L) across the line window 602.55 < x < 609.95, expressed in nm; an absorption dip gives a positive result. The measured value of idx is -0.29 nm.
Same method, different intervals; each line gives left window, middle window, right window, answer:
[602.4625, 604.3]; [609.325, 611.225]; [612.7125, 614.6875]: -0.047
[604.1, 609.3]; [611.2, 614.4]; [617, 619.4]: 0.034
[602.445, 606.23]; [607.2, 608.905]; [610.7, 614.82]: -0.085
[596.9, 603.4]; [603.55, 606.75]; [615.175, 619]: -0.133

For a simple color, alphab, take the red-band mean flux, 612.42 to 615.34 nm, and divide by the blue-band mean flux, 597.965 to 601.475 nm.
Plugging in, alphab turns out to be 1.04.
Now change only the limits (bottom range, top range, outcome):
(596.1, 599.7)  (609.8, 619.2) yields 1.03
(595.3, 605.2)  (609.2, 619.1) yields 1.02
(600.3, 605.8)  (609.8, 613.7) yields 1.02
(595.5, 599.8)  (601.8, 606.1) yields 1.02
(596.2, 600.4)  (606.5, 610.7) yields 1.06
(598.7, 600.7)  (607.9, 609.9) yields 1.03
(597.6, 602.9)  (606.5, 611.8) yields 1.08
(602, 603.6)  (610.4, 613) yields 1.04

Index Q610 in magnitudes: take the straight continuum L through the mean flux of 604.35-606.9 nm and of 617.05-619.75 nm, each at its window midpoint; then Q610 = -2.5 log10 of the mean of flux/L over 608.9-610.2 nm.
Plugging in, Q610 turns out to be -0.01 mag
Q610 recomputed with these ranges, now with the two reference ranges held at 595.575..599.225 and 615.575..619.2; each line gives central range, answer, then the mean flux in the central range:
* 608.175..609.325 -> -0.05 mag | 17.2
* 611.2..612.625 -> -0.02 mag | 16.7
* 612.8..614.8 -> -0.04 mag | 17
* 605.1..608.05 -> -0.08 mag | 17.6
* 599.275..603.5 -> -0.01 mag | 16.5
